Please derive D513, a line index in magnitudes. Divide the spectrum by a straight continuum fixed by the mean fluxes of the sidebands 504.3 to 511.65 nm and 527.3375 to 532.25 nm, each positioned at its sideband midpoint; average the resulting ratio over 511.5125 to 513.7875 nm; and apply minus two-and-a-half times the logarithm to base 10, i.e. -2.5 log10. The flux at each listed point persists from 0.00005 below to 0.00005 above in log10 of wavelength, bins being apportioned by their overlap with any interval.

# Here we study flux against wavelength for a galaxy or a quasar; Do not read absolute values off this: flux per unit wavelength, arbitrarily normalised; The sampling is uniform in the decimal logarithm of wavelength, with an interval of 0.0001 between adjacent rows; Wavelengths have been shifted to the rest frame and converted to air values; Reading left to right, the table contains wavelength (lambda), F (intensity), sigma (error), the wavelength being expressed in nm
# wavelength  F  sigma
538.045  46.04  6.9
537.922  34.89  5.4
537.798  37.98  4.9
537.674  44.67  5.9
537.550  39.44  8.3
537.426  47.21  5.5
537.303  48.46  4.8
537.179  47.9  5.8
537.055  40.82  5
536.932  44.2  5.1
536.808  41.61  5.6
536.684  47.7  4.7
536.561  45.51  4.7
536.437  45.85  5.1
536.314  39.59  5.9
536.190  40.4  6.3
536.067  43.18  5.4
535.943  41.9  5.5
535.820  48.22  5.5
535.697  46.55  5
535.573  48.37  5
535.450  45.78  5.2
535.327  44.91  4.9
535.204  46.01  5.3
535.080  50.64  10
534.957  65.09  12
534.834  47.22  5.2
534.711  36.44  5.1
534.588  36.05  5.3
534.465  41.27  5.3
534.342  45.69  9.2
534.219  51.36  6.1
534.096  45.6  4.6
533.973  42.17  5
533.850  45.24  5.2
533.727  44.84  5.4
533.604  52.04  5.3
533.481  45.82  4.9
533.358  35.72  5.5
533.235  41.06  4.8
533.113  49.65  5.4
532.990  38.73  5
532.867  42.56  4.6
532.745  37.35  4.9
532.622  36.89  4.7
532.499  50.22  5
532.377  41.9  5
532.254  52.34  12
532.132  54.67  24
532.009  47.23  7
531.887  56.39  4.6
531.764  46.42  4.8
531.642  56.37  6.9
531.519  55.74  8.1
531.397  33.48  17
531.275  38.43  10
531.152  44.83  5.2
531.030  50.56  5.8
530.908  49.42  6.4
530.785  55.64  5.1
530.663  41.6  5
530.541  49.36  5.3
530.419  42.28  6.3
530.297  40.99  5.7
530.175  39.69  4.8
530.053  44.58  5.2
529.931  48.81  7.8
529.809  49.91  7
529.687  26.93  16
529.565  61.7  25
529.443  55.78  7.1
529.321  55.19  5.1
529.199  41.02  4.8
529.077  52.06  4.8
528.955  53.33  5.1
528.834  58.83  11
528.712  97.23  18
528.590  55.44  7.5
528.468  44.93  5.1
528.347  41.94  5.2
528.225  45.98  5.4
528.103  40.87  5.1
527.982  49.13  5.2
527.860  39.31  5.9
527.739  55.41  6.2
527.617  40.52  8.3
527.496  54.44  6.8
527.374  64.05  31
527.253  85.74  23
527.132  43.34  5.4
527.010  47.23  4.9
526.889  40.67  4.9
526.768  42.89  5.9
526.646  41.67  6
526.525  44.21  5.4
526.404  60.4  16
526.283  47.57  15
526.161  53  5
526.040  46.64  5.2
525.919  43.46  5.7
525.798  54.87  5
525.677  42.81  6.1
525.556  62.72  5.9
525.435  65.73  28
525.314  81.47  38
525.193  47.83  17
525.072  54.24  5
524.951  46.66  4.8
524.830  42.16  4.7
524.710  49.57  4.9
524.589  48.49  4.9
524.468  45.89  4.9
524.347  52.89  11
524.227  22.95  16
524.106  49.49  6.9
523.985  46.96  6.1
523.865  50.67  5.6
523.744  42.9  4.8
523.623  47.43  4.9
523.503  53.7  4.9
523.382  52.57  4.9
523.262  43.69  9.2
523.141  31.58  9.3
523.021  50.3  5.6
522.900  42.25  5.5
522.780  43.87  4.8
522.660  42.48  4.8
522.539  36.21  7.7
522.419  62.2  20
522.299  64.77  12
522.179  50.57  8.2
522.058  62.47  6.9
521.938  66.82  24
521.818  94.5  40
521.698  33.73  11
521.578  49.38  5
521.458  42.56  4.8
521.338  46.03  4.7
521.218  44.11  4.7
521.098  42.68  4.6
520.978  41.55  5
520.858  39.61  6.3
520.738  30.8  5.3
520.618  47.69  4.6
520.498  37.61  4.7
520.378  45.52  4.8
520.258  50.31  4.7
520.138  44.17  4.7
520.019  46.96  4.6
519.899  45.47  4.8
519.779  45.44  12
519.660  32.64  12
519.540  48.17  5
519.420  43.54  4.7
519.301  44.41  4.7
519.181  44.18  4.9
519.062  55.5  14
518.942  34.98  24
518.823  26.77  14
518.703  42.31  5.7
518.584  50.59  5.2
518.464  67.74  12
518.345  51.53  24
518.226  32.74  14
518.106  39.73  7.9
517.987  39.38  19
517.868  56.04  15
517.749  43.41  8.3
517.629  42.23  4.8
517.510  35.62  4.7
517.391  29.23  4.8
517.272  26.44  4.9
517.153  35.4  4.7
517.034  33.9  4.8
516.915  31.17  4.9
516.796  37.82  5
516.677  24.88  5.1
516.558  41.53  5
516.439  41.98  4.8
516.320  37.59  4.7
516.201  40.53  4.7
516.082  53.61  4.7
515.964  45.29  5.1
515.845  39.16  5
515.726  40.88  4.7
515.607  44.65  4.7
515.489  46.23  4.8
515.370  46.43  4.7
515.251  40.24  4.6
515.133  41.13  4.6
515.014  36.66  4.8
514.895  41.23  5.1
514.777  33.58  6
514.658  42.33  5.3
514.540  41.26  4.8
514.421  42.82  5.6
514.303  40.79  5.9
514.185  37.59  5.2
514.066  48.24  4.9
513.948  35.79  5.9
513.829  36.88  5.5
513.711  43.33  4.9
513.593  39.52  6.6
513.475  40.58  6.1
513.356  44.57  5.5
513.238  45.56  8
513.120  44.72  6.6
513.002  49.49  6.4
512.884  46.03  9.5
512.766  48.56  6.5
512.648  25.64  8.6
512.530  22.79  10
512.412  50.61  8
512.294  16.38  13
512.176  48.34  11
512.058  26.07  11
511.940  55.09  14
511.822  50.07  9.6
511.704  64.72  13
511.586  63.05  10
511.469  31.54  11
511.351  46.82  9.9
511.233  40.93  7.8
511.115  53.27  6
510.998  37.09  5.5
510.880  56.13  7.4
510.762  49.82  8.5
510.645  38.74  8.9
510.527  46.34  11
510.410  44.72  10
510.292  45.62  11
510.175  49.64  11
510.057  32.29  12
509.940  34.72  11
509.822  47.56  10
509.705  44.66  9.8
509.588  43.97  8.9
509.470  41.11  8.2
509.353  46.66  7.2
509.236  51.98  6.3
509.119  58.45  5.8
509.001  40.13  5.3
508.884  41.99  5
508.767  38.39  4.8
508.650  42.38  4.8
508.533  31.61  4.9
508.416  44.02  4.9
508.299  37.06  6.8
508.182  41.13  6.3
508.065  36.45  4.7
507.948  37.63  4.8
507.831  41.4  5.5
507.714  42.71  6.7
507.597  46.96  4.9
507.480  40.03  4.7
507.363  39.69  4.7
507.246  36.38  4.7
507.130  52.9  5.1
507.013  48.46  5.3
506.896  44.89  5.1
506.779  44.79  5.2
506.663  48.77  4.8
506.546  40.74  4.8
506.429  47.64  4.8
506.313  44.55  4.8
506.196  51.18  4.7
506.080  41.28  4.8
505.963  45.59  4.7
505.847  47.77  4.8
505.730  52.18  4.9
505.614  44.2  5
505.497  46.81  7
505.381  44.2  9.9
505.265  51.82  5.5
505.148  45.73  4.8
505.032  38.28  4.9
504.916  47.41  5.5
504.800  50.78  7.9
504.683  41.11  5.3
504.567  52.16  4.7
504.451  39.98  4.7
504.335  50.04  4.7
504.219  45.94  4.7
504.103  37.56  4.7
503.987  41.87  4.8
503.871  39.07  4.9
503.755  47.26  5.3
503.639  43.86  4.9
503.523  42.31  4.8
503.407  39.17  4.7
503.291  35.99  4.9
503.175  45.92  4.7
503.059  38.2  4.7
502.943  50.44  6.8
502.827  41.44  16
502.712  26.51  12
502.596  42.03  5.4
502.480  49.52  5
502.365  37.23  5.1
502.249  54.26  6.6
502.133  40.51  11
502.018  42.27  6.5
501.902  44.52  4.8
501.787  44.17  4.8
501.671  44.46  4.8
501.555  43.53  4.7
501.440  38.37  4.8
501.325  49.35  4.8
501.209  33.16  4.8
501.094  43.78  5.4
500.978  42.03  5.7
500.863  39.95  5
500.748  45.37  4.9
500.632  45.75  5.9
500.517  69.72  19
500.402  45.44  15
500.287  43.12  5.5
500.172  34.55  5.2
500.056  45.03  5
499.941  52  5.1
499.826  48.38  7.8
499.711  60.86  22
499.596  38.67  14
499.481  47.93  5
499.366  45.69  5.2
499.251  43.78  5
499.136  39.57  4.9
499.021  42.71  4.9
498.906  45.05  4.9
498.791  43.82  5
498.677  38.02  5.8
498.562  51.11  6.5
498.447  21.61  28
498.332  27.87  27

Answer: 0.06 mag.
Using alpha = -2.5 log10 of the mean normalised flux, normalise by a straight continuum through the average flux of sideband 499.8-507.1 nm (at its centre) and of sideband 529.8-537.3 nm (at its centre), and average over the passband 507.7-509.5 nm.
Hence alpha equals 0.066 mag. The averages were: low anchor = 44.5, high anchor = 45.6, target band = 42.1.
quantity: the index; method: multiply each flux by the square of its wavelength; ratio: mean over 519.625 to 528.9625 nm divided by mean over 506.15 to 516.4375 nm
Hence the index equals 1.21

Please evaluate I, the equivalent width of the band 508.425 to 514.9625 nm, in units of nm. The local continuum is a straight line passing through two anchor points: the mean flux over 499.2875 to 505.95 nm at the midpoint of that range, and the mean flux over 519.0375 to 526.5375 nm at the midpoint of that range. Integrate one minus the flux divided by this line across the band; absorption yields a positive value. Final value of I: 0.47 nm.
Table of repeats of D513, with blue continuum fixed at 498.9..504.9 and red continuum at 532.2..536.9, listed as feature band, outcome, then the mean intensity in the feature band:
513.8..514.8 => 0.11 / 40.2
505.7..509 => 0.03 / 43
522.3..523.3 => -0.02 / 45.3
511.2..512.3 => -0.03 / 45.7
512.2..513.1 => 0.17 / 37.9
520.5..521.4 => 0.08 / 41.5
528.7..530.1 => -0.17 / 52.3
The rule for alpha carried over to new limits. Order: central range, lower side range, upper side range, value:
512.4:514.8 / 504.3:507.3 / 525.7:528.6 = 0.156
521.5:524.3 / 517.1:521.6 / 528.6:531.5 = -0.110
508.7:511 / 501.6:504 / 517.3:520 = -0.048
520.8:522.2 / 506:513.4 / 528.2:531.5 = -0.098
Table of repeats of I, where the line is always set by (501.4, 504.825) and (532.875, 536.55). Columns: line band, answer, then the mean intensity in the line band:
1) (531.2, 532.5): -0.10 nm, 48.4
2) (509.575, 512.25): -0.13 nm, 45.6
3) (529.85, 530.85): -0.02 nm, 45.5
